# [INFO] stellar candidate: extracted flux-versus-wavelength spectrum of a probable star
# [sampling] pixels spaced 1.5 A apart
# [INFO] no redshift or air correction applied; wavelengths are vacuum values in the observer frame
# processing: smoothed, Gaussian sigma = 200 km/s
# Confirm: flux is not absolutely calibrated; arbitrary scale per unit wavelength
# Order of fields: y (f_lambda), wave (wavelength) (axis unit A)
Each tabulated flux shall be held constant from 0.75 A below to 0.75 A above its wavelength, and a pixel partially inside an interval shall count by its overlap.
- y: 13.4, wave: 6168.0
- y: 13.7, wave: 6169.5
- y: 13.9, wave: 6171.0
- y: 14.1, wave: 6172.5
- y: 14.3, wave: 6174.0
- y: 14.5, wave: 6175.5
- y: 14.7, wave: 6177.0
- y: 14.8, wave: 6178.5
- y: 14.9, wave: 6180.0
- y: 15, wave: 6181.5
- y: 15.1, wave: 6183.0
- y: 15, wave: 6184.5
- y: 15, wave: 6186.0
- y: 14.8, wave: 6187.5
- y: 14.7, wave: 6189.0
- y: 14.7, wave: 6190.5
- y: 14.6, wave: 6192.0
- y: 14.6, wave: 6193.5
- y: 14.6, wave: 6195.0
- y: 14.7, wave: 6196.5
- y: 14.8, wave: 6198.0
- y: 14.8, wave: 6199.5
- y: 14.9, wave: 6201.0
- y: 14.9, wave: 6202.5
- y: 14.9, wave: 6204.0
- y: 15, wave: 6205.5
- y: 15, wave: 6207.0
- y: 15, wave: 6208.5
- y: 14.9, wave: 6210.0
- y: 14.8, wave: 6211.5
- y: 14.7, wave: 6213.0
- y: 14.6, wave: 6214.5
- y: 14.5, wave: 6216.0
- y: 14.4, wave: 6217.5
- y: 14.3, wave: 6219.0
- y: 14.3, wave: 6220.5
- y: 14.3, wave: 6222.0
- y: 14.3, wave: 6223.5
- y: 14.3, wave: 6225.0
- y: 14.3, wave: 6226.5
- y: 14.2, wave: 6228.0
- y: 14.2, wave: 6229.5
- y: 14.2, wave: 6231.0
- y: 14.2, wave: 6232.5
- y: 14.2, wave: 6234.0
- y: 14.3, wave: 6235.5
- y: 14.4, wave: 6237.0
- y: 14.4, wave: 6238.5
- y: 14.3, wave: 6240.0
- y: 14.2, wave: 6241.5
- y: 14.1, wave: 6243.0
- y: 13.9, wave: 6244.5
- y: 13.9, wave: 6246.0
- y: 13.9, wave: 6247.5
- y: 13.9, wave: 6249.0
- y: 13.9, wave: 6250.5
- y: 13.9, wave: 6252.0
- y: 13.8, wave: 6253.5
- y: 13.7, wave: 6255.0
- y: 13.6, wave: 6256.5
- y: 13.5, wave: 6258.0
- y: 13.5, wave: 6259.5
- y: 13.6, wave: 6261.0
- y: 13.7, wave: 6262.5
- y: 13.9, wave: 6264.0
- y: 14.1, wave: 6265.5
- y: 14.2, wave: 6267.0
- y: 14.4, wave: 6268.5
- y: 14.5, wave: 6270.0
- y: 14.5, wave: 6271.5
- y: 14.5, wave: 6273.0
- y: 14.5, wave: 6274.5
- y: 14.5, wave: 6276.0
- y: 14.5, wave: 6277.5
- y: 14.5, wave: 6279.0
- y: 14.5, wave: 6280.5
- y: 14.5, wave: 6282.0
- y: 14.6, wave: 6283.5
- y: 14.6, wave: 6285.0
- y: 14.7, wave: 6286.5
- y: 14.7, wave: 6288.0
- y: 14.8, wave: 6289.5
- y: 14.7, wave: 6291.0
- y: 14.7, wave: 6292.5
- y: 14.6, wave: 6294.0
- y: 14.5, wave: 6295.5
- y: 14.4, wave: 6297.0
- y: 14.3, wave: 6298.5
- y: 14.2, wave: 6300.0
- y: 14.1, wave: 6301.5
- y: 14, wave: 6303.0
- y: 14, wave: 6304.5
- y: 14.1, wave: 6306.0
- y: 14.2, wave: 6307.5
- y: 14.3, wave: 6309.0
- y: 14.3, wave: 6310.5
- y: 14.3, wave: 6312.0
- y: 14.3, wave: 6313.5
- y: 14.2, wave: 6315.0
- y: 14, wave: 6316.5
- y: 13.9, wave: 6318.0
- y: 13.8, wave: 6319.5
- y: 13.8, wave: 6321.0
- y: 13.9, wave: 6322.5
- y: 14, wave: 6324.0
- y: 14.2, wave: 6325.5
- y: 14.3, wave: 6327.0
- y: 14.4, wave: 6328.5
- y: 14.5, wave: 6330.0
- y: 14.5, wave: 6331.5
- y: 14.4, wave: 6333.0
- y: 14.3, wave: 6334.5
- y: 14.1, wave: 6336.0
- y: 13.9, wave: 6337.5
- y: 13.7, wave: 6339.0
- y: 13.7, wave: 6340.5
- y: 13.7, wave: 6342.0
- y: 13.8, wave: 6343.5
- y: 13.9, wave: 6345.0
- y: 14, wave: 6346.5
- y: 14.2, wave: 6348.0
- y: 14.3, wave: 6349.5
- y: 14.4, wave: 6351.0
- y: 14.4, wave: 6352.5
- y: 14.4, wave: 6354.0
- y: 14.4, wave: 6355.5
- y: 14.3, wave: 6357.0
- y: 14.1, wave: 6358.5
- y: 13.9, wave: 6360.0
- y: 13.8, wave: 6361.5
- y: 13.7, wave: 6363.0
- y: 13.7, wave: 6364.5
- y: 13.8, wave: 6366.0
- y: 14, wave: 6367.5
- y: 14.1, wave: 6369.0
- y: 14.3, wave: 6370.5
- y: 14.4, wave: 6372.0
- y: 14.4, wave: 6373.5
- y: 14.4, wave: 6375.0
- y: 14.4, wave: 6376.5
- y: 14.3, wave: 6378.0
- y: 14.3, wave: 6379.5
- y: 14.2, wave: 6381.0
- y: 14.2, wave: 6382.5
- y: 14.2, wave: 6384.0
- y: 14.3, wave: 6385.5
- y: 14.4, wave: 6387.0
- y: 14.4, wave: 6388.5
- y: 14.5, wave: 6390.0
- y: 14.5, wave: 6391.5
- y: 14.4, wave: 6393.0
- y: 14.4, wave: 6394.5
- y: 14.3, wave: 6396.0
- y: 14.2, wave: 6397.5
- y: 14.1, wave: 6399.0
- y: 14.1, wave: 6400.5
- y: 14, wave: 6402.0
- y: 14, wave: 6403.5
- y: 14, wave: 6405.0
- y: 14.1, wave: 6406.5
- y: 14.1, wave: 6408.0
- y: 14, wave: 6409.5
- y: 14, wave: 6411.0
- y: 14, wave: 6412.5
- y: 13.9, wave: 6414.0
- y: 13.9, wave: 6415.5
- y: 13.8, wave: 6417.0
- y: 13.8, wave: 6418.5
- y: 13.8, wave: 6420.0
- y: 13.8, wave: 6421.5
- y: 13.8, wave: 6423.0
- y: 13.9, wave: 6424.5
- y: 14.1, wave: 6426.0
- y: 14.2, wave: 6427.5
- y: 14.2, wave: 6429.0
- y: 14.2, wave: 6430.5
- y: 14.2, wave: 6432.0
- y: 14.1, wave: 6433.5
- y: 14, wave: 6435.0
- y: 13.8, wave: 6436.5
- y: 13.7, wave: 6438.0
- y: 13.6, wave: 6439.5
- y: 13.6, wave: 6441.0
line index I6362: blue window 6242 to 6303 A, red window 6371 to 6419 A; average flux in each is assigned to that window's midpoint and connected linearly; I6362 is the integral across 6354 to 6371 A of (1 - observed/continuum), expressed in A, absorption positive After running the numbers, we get 0.2 A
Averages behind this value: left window 14.2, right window 14.2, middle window 14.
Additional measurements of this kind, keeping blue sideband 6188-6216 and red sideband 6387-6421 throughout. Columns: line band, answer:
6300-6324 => 0.6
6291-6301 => 0.0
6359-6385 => 0.2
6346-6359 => 0.0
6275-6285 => 0.0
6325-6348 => 0.4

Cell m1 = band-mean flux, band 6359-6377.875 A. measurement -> 14.1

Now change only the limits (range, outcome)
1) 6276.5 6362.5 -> 14.2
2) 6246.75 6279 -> 14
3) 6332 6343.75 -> 14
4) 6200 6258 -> 14.3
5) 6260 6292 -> 14.4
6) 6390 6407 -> 14.2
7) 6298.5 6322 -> 14.1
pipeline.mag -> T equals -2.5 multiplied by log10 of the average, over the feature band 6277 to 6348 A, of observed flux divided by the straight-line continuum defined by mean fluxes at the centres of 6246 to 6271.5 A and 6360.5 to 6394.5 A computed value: -0.015 mag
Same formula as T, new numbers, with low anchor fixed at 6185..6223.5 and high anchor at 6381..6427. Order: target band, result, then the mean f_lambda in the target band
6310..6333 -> 0.01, 14.2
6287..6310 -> 0.00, 14.4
